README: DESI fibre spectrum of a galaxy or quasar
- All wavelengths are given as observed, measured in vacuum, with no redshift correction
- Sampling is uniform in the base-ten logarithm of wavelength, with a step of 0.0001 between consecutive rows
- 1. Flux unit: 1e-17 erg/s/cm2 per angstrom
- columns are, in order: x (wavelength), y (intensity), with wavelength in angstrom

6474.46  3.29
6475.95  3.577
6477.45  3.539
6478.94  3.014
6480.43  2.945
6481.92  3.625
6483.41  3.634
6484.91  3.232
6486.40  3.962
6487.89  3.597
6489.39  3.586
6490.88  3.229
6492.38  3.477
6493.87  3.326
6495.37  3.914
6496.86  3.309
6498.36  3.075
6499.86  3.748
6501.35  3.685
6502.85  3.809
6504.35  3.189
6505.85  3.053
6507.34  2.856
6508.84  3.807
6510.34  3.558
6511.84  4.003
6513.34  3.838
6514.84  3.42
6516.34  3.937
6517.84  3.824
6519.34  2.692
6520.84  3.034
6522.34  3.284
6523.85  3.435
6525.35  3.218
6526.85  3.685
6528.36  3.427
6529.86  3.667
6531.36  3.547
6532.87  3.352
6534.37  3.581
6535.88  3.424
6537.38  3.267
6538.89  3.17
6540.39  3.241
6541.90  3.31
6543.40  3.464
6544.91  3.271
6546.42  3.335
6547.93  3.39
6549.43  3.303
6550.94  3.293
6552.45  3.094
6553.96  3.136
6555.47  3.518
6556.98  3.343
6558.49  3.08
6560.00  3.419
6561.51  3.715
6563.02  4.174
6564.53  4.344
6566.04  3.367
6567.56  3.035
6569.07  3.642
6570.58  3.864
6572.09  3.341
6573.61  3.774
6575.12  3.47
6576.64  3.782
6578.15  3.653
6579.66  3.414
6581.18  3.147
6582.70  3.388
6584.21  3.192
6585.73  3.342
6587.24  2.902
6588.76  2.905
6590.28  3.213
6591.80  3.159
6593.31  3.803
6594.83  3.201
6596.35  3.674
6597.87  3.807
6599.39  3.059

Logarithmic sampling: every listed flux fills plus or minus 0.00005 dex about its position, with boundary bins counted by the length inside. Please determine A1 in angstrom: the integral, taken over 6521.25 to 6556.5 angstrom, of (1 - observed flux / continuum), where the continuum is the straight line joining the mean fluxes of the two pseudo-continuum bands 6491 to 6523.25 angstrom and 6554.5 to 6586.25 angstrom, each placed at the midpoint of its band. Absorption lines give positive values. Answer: 1.3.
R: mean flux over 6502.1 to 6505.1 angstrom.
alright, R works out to 3.49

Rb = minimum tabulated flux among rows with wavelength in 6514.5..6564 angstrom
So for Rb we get 2.692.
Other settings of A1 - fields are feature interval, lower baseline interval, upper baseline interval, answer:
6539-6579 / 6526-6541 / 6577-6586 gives -0.78 angstrom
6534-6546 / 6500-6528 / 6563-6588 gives 0.51 angstrom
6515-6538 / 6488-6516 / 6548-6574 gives 0.47 angstrom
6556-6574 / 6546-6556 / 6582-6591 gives -1.95 angstrom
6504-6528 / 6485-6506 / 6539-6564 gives 0.19 angstrom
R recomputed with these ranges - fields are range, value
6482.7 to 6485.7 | 3.43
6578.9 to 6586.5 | 3.3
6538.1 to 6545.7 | 3.29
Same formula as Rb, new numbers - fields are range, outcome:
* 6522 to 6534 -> 3.218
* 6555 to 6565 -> 3.08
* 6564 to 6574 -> 3.035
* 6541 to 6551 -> 3.271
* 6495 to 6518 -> 2.856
